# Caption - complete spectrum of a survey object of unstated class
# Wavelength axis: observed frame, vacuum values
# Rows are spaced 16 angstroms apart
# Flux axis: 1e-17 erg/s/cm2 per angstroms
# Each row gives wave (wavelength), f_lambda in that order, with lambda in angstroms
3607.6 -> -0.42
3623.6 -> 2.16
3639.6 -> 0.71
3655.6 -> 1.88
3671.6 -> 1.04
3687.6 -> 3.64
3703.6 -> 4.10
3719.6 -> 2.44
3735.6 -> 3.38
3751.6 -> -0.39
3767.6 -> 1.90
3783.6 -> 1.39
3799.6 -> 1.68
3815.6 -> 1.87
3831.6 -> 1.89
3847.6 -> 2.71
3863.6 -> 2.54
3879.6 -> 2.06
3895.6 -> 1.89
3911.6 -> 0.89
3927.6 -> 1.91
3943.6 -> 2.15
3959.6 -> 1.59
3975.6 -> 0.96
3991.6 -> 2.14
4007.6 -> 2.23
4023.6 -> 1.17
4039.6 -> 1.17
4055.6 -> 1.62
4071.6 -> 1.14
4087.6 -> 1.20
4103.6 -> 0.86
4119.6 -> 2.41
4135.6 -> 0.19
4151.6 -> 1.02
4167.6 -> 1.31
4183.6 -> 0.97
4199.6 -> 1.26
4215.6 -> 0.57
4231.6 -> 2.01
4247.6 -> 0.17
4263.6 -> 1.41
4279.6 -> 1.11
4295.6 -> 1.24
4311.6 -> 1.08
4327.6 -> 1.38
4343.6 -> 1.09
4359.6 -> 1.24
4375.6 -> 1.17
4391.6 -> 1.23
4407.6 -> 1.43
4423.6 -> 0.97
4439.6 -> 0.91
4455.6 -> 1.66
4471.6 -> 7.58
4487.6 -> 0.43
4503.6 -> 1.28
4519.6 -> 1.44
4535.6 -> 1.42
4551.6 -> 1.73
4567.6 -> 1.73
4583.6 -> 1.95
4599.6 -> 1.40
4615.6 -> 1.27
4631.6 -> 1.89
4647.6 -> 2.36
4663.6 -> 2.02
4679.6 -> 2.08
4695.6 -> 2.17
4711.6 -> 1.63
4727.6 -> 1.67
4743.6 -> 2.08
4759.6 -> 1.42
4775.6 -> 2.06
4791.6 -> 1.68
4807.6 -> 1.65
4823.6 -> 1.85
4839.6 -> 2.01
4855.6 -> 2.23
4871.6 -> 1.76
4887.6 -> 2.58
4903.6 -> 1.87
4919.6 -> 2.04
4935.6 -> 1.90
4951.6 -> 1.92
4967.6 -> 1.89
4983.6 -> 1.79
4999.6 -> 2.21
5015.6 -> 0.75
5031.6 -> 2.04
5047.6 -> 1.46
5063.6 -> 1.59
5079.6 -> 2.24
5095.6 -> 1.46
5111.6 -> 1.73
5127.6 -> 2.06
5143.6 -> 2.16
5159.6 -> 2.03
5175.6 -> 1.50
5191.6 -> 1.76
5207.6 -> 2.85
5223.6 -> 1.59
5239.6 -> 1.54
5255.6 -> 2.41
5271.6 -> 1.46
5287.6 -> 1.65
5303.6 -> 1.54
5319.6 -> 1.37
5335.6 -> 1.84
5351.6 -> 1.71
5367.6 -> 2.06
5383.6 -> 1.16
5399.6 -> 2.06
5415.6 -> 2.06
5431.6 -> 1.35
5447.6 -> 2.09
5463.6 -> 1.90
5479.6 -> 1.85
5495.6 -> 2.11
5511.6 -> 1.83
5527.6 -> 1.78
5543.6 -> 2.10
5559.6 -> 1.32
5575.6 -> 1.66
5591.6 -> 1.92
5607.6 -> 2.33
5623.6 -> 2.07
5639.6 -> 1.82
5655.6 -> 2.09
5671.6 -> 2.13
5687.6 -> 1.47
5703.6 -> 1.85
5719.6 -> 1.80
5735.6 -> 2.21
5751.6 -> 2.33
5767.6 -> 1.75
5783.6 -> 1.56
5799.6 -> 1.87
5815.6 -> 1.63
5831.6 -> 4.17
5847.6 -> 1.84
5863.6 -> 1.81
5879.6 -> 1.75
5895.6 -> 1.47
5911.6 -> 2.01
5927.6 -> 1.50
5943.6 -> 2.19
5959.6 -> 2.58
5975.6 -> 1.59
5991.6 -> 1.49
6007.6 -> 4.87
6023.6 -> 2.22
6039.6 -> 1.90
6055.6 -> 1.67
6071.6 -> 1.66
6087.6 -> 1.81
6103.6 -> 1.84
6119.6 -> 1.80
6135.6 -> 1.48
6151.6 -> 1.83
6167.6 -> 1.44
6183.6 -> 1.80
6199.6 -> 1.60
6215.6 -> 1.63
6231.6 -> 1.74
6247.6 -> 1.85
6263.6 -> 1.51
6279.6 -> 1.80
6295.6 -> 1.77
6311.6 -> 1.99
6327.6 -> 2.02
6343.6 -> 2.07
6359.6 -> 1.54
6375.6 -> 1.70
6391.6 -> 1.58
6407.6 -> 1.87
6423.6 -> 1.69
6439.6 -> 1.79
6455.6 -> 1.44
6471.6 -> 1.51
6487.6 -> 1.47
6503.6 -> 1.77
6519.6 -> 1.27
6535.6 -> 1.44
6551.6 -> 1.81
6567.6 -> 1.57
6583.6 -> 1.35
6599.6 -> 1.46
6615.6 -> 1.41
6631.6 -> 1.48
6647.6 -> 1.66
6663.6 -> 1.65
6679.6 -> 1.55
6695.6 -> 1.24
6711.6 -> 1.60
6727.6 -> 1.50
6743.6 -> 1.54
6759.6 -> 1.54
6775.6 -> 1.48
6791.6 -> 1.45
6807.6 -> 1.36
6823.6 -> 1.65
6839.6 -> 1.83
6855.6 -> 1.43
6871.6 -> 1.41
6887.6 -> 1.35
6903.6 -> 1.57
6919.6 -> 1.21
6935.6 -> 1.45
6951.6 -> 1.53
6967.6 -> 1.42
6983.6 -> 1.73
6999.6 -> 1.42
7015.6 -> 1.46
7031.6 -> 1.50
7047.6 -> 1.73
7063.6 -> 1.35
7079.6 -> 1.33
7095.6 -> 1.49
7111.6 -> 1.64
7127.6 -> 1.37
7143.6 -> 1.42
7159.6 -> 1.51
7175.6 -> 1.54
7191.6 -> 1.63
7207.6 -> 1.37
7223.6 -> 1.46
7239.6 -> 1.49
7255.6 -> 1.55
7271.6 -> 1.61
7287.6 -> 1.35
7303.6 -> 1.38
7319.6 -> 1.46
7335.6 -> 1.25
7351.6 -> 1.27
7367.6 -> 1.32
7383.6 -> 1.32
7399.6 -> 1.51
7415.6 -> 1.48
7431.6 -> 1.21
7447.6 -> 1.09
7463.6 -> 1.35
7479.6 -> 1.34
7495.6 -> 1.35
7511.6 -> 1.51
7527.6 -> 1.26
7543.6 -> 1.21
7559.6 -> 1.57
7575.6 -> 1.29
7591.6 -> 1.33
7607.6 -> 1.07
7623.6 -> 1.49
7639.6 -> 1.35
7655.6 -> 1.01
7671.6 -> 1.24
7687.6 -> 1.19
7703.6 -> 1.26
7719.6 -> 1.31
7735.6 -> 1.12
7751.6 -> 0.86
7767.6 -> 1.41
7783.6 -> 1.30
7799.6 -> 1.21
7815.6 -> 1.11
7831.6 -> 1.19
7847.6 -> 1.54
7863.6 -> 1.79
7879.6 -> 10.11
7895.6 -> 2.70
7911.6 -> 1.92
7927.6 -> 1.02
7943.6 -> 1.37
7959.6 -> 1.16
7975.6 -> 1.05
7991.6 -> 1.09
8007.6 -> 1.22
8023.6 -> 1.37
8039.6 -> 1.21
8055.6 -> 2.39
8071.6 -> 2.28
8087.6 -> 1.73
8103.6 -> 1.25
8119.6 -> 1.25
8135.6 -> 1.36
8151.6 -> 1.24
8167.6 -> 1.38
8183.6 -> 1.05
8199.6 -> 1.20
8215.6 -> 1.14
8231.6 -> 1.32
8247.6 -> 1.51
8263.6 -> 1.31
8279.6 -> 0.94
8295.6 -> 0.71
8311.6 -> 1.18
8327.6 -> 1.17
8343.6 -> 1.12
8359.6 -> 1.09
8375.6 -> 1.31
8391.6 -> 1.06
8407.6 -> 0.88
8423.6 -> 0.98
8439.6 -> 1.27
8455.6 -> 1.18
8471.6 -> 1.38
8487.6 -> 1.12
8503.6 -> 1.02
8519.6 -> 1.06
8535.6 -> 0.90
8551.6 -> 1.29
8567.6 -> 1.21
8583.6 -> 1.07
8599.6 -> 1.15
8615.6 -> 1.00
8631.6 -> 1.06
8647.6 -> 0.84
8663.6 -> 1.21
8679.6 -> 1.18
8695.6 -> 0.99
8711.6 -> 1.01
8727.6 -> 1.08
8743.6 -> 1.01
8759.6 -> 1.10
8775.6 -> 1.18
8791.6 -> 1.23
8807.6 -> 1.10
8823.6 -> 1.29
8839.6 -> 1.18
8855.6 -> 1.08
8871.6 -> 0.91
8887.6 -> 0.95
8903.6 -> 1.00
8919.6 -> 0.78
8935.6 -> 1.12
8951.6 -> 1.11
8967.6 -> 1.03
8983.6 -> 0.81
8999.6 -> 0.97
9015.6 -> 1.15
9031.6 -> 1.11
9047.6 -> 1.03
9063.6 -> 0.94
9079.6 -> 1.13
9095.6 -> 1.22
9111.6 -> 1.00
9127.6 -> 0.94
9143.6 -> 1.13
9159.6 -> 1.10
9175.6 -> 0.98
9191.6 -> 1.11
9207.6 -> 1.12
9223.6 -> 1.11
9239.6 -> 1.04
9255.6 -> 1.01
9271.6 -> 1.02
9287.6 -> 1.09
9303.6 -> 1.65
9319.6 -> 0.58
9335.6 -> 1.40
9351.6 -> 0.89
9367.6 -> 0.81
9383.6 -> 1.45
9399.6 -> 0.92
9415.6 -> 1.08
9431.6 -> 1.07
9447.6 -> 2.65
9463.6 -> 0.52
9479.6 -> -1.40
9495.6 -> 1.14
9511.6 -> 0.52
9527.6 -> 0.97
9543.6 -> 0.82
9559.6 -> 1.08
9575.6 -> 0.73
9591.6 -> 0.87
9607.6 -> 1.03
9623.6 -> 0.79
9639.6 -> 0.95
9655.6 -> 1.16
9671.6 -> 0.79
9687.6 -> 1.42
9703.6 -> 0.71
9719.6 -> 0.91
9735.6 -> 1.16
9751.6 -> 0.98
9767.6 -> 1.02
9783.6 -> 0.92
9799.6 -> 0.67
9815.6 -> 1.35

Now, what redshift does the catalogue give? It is 0.20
